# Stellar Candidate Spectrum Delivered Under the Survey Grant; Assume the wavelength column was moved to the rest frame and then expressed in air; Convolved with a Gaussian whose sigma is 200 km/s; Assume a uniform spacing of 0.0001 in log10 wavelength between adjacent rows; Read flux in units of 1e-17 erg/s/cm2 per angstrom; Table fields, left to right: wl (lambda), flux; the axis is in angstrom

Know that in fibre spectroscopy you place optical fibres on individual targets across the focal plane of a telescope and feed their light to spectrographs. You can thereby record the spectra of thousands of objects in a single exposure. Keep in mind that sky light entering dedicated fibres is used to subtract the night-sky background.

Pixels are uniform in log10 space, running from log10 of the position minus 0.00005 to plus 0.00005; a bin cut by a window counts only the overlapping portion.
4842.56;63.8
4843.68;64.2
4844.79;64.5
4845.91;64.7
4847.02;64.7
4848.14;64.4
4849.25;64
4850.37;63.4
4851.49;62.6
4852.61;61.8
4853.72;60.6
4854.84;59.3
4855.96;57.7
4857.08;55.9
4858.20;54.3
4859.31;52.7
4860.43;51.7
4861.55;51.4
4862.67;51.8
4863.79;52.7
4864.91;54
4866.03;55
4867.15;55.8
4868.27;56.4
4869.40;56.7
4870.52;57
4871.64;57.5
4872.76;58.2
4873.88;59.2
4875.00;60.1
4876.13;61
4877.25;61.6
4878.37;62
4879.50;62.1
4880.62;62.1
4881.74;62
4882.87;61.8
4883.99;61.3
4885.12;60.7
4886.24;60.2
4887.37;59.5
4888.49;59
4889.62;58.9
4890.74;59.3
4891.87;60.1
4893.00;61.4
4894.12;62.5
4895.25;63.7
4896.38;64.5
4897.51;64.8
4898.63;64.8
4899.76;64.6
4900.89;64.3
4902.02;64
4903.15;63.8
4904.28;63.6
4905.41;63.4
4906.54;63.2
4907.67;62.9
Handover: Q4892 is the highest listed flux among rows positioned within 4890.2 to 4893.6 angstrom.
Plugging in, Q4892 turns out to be 61.4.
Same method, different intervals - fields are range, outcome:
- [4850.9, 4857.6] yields 62.6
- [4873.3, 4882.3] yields 62.1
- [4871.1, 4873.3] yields 58.2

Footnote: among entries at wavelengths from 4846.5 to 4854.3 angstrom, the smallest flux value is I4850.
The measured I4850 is 60.6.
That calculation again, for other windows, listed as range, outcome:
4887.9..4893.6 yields 58.9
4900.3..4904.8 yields 63.6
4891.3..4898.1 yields 60.1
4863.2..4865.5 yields 52.7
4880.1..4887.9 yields 59.5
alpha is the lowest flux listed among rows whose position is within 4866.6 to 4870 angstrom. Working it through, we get 55.8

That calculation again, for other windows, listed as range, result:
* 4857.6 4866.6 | 51.4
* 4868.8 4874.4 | 56.7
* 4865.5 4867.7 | 55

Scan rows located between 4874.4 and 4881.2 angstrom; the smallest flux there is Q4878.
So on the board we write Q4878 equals 60.1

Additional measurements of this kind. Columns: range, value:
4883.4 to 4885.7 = 60.7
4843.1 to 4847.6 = 64.2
